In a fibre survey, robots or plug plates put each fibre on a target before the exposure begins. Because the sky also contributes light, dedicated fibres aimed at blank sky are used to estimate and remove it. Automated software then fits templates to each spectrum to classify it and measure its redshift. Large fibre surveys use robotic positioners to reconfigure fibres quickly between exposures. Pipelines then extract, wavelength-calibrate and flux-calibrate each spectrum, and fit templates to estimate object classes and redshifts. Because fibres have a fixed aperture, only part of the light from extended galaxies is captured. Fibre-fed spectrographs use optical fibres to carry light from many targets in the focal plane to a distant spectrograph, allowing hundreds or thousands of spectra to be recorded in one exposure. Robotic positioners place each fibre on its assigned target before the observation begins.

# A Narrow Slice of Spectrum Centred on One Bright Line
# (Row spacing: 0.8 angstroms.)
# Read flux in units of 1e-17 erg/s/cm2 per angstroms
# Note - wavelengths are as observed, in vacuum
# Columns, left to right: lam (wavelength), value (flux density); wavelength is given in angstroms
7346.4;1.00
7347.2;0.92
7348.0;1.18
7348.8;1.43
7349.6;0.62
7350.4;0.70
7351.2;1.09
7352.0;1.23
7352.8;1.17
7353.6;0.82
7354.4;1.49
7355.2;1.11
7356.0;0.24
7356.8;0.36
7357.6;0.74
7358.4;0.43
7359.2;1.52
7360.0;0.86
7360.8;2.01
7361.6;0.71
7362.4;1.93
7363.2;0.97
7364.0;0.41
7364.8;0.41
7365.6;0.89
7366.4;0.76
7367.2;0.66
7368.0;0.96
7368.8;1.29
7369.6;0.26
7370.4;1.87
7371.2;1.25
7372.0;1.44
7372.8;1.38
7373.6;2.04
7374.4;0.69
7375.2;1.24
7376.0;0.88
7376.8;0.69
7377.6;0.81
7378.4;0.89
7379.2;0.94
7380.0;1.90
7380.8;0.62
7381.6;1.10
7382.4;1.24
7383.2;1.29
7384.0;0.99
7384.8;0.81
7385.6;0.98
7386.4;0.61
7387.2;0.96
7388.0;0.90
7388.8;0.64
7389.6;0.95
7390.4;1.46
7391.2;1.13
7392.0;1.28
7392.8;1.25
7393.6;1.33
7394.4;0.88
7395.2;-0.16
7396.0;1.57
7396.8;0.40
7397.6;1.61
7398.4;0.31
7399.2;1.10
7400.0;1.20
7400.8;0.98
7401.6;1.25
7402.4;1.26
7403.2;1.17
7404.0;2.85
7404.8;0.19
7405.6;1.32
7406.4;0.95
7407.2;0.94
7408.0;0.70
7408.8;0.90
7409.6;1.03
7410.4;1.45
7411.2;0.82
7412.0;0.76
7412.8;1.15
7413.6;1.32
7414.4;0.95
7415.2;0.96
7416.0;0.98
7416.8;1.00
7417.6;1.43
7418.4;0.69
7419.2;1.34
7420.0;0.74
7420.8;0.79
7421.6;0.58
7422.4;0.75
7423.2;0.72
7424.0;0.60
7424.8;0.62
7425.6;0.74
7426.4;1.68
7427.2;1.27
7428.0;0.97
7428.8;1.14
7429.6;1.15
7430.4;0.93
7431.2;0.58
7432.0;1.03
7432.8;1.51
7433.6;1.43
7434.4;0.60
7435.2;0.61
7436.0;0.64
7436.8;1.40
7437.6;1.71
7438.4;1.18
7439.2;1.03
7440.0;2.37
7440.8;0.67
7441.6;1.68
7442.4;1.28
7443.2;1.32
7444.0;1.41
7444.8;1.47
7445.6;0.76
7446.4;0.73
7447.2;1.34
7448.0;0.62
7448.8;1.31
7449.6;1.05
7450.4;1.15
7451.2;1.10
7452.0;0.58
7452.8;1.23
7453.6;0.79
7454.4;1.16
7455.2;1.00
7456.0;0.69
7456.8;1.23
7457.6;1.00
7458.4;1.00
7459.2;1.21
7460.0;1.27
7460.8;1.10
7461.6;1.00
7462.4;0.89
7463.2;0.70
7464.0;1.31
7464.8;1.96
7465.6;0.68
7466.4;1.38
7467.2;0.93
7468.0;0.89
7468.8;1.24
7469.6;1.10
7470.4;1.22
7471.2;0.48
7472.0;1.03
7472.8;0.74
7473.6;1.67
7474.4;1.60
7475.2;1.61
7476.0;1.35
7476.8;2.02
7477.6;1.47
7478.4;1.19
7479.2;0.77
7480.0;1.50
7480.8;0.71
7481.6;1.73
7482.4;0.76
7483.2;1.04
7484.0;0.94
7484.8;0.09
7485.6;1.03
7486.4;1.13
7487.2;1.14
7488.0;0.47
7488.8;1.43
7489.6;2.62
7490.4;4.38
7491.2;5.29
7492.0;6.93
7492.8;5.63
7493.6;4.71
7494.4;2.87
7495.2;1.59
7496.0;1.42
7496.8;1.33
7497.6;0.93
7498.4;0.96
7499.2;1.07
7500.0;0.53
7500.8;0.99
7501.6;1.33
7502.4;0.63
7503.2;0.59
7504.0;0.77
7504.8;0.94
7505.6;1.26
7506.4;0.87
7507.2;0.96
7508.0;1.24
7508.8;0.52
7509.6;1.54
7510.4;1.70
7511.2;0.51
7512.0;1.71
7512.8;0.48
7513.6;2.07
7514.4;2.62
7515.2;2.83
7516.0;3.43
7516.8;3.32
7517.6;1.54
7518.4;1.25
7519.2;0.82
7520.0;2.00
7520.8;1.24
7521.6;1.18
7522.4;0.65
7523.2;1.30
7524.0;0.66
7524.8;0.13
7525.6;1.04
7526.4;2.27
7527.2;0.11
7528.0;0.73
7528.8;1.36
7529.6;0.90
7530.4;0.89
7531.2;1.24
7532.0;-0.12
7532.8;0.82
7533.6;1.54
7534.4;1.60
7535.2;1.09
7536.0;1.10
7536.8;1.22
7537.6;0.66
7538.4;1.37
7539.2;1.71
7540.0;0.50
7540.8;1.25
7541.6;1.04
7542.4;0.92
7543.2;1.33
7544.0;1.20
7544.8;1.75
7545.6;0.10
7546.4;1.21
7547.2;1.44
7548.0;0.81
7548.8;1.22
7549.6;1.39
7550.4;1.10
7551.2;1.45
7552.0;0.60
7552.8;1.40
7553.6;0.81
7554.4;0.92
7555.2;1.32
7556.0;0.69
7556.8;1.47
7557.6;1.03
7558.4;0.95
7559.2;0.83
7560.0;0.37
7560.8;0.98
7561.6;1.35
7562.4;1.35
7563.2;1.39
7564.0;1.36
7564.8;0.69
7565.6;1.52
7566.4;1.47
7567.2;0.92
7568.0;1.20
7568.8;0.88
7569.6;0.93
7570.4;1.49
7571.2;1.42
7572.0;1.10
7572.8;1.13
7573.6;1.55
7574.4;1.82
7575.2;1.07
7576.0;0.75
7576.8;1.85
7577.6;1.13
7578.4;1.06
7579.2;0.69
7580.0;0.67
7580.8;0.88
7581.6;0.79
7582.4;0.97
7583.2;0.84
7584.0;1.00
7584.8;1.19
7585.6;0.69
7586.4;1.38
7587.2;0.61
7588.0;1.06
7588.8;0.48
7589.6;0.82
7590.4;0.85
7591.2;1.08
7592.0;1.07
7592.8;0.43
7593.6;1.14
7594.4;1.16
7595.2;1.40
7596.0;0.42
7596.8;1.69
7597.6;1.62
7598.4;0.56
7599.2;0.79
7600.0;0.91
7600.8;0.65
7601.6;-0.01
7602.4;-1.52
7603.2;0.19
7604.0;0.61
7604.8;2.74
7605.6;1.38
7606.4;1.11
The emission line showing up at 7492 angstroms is H-alpha 6563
